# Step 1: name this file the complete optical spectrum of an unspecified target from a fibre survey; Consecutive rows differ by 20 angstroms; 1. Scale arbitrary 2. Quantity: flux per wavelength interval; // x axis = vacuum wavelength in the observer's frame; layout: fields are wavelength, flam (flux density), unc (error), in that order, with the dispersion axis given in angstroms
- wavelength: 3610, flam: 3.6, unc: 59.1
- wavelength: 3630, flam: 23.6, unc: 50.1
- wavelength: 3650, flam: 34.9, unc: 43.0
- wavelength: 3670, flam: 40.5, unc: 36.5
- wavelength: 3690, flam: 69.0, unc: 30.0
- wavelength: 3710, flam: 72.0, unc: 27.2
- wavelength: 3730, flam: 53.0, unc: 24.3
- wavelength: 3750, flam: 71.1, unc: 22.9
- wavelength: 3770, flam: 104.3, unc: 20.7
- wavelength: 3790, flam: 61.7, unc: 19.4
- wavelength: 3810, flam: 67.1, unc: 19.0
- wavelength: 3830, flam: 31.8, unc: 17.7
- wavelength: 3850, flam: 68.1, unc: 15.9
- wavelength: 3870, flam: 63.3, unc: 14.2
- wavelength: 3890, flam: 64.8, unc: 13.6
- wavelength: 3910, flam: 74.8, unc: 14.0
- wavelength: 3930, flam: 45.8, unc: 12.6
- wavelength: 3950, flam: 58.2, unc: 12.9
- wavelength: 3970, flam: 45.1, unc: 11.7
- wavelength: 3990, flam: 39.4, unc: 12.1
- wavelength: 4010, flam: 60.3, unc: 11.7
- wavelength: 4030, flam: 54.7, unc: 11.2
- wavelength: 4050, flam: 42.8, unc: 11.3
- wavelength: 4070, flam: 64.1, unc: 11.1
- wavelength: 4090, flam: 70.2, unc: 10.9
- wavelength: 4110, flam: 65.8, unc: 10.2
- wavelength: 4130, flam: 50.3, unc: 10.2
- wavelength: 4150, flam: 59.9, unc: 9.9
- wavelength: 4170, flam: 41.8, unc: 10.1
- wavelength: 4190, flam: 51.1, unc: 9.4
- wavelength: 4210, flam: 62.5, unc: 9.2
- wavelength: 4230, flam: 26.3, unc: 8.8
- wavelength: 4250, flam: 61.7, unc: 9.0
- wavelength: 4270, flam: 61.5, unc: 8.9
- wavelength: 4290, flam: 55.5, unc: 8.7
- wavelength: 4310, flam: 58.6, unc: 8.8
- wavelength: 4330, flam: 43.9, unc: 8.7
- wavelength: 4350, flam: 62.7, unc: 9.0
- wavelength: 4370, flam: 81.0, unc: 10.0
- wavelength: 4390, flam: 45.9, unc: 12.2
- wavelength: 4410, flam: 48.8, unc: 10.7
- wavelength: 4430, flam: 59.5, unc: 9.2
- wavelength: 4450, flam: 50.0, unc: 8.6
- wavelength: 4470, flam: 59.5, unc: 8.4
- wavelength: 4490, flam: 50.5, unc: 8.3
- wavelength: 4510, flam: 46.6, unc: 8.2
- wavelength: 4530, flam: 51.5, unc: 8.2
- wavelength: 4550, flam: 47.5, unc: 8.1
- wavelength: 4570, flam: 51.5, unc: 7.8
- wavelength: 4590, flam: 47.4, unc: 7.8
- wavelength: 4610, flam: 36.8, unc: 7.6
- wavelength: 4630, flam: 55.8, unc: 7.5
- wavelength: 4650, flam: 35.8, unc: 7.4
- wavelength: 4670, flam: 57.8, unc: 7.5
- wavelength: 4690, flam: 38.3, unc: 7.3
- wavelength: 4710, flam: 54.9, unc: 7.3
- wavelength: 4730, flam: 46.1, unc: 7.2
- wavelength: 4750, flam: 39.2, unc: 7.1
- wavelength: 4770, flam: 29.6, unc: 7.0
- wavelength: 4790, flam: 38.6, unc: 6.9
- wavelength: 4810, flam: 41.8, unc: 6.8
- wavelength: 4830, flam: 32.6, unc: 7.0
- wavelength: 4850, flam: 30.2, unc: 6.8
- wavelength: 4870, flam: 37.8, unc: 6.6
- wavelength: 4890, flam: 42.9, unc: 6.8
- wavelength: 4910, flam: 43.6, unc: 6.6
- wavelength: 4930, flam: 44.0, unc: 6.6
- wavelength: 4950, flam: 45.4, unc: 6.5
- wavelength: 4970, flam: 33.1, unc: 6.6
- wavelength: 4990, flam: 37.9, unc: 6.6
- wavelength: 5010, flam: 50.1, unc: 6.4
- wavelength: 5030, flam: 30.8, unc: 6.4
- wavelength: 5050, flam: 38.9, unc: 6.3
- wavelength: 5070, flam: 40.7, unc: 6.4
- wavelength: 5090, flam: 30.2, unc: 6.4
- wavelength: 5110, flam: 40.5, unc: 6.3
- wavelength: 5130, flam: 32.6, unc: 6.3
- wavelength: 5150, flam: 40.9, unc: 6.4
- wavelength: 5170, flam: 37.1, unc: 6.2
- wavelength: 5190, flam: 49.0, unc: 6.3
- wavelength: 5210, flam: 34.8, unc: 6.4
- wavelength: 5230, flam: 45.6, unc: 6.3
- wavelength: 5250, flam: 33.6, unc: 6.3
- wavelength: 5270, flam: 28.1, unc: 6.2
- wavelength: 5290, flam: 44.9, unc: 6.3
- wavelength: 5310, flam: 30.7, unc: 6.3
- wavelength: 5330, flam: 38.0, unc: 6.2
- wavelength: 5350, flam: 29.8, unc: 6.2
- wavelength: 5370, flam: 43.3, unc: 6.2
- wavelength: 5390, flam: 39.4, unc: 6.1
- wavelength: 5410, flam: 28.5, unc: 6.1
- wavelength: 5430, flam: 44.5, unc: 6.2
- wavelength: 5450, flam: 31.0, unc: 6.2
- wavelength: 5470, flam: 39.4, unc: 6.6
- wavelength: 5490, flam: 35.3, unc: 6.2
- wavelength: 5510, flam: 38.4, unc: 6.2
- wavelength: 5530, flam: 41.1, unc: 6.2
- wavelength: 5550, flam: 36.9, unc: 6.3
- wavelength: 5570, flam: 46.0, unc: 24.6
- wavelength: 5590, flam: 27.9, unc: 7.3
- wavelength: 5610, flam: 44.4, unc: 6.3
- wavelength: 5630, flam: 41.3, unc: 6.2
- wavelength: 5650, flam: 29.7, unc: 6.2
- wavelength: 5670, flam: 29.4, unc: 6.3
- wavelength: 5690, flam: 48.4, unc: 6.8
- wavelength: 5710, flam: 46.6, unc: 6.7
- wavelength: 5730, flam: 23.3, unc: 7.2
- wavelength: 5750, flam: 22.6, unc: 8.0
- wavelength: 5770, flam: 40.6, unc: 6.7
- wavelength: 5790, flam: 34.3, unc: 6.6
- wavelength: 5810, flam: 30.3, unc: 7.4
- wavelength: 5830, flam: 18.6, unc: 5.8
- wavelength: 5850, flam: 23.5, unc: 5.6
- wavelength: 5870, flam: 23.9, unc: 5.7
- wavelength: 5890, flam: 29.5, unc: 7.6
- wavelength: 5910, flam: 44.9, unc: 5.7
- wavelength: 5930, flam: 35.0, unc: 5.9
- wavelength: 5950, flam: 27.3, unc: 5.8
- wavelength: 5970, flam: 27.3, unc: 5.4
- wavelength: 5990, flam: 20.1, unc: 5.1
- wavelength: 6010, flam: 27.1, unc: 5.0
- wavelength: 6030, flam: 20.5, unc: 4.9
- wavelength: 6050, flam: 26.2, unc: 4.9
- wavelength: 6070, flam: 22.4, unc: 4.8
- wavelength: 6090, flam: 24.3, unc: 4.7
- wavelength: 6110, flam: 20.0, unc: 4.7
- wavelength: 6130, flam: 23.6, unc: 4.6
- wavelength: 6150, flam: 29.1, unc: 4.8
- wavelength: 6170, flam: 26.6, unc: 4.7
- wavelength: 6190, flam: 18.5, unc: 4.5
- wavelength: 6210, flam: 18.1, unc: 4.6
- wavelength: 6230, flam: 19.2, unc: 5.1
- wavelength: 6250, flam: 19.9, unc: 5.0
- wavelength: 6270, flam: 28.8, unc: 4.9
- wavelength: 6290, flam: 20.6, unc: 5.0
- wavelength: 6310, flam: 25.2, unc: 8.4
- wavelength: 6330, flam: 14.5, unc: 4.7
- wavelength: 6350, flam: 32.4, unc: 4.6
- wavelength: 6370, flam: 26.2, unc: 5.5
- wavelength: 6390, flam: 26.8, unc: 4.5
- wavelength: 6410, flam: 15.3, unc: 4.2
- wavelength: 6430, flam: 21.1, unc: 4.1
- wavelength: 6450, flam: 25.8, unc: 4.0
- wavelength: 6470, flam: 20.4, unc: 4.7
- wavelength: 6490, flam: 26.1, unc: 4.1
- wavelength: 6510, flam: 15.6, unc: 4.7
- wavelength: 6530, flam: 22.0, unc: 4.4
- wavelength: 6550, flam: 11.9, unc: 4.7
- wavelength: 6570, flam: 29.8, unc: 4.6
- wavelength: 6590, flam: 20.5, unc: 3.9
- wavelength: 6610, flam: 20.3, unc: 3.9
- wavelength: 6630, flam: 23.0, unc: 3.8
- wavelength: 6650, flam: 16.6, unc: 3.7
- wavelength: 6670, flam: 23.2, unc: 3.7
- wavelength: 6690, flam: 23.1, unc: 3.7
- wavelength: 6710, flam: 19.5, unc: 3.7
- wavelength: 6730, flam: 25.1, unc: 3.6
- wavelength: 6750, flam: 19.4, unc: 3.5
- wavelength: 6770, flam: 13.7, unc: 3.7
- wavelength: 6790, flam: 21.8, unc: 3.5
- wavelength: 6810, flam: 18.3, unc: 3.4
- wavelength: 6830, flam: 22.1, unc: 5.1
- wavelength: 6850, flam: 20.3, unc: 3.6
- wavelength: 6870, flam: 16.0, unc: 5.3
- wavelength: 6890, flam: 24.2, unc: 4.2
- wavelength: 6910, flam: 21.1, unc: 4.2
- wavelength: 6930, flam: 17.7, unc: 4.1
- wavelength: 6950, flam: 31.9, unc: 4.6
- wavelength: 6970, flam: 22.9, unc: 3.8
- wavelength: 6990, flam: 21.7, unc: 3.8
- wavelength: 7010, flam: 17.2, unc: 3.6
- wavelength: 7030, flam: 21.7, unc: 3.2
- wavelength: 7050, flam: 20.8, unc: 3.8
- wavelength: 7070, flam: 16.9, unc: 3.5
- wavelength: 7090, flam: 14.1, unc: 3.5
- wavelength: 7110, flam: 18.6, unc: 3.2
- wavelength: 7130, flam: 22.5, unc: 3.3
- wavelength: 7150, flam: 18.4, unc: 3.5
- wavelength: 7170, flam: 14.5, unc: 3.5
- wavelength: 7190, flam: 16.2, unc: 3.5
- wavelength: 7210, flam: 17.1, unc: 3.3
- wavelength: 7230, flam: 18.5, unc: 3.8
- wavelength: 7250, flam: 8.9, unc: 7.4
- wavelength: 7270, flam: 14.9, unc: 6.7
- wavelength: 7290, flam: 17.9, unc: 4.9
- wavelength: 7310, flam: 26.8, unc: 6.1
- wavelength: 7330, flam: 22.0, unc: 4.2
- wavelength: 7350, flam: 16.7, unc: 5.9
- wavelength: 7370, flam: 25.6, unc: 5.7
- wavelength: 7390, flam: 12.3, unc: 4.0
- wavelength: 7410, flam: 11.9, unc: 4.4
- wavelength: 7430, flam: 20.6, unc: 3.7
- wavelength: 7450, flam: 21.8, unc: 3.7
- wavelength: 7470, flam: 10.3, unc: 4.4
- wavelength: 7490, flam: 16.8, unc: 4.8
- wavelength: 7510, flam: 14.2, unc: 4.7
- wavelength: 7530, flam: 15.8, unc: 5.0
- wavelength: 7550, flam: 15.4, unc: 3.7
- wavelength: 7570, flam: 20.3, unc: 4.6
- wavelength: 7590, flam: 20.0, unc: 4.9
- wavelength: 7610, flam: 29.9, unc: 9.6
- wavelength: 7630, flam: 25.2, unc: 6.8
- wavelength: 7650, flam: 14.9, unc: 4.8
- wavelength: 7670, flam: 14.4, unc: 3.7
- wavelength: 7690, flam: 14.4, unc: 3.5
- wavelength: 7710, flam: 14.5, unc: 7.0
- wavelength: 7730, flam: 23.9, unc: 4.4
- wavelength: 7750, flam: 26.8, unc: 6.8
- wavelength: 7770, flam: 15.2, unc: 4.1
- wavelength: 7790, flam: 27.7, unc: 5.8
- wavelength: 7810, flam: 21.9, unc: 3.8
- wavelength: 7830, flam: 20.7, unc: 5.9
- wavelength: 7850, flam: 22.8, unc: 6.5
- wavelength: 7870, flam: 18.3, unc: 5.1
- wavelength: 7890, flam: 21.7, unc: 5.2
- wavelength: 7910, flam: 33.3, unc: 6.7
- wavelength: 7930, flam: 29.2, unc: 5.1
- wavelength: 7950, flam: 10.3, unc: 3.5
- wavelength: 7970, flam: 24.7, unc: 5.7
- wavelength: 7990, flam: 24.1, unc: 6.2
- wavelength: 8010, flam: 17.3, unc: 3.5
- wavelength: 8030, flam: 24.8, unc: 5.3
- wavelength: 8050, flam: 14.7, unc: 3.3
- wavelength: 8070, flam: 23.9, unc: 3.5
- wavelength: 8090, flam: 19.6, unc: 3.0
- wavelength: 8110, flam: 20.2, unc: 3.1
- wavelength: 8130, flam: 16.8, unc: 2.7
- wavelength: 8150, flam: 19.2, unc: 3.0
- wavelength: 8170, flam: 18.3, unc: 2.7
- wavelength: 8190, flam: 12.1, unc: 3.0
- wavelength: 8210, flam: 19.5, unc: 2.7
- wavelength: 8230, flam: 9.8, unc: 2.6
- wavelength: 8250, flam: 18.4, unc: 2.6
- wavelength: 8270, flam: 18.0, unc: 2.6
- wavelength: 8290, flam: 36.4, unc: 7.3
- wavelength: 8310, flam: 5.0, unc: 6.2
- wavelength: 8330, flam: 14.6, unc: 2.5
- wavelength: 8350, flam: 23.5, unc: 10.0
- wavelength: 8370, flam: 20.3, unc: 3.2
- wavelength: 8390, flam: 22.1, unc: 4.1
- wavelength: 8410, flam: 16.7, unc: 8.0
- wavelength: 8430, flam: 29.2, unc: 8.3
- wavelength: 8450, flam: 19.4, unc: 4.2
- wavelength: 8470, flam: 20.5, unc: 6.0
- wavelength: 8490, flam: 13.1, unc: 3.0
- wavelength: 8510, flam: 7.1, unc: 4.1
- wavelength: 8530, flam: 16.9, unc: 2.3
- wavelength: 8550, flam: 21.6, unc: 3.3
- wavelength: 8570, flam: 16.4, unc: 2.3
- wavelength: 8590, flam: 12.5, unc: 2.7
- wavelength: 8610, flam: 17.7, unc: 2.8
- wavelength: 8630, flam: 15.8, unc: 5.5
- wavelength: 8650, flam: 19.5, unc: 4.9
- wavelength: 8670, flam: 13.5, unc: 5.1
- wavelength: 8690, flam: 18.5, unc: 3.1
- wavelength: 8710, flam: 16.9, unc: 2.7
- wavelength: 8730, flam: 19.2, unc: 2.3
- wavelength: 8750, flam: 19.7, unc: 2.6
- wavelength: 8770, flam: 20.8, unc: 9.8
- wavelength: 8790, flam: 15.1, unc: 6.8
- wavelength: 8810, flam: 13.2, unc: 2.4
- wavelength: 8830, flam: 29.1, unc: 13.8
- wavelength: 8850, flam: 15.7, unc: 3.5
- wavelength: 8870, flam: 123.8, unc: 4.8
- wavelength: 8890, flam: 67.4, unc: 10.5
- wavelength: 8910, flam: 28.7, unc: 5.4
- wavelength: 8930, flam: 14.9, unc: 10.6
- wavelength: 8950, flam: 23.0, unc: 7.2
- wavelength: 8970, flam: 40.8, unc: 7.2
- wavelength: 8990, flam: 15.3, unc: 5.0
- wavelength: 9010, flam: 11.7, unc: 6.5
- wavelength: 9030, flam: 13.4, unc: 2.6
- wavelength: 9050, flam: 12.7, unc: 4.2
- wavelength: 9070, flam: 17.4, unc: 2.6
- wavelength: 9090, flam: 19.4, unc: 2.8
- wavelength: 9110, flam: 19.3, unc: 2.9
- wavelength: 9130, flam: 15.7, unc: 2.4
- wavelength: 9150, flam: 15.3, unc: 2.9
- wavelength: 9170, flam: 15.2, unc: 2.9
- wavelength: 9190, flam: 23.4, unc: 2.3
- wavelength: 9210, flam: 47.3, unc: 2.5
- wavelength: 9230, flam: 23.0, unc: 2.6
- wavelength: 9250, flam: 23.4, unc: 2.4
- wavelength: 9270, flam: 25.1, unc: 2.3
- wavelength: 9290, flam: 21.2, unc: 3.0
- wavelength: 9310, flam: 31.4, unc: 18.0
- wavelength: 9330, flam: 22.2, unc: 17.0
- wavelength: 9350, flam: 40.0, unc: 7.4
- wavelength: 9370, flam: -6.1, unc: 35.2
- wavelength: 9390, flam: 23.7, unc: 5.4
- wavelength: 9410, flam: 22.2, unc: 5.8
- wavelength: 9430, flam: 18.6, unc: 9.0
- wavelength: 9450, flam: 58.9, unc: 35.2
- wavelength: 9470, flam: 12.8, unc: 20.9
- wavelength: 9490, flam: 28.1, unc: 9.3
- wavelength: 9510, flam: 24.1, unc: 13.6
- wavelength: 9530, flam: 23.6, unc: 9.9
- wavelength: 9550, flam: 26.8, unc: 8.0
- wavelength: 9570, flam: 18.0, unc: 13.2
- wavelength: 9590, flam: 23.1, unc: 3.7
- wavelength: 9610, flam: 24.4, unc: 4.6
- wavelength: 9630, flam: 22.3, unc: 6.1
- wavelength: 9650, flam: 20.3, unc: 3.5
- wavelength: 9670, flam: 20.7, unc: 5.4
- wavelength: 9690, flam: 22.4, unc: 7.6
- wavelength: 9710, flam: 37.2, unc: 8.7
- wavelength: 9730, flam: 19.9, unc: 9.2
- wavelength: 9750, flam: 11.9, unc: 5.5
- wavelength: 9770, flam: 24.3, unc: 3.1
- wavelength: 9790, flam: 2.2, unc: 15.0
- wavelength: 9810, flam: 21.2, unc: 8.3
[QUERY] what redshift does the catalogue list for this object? 1.381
